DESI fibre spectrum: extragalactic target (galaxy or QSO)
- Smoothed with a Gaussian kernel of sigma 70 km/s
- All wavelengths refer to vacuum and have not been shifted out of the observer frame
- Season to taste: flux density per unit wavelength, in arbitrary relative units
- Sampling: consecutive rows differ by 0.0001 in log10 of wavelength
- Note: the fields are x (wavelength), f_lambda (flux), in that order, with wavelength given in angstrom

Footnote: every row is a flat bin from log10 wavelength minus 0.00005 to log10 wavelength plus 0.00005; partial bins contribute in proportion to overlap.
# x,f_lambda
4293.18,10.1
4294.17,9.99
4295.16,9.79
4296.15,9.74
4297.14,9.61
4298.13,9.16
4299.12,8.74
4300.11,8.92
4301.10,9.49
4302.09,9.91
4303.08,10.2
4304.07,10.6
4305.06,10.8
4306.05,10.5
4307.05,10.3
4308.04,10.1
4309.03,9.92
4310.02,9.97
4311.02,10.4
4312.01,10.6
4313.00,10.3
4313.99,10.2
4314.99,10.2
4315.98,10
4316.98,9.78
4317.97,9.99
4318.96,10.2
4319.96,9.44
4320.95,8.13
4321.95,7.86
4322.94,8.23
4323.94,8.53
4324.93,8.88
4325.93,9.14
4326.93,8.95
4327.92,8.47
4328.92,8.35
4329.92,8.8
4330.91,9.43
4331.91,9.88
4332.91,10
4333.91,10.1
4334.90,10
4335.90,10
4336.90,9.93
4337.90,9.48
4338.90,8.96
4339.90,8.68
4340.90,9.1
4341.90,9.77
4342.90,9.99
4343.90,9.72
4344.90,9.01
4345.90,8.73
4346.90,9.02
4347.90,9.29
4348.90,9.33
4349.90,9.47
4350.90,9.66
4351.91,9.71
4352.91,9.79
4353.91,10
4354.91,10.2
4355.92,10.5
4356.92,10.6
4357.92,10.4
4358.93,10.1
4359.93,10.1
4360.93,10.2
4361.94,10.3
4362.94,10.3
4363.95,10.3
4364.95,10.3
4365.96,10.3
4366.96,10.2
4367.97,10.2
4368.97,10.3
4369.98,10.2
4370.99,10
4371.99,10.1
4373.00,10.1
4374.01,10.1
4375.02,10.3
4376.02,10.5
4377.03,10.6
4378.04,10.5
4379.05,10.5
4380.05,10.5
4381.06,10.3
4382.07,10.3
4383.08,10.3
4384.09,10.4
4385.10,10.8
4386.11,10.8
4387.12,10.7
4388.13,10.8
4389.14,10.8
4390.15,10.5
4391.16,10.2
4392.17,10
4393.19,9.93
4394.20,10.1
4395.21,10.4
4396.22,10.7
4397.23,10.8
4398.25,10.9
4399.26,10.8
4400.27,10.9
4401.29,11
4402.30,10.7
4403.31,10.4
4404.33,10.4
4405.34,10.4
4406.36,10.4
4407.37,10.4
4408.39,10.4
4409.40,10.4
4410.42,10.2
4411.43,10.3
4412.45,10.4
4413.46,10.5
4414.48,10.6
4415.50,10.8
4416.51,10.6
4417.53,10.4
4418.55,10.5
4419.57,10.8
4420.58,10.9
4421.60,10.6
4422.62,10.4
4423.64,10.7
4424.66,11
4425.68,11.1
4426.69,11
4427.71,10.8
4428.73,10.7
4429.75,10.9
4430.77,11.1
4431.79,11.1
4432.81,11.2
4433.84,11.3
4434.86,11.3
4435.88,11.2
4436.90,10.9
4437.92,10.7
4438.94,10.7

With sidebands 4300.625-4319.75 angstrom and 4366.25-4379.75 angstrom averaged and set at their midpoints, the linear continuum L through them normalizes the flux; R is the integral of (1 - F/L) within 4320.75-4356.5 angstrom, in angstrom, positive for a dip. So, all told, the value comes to 3.2 angstrom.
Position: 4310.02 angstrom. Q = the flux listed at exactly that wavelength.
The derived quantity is 9.97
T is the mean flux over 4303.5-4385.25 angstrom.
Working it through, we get 9.84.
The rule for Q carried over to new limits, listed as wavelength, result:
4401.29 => 11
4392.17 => 10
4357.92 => 10.4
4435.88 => 11.2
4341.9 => 9.77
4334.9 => 10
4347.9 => 9.29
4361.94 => 10.3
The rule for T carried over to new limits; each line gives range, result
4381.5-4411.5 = 10.5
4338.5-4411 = 10.2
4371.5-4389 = 10.5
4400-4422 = 10.5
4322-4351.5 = 9.25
